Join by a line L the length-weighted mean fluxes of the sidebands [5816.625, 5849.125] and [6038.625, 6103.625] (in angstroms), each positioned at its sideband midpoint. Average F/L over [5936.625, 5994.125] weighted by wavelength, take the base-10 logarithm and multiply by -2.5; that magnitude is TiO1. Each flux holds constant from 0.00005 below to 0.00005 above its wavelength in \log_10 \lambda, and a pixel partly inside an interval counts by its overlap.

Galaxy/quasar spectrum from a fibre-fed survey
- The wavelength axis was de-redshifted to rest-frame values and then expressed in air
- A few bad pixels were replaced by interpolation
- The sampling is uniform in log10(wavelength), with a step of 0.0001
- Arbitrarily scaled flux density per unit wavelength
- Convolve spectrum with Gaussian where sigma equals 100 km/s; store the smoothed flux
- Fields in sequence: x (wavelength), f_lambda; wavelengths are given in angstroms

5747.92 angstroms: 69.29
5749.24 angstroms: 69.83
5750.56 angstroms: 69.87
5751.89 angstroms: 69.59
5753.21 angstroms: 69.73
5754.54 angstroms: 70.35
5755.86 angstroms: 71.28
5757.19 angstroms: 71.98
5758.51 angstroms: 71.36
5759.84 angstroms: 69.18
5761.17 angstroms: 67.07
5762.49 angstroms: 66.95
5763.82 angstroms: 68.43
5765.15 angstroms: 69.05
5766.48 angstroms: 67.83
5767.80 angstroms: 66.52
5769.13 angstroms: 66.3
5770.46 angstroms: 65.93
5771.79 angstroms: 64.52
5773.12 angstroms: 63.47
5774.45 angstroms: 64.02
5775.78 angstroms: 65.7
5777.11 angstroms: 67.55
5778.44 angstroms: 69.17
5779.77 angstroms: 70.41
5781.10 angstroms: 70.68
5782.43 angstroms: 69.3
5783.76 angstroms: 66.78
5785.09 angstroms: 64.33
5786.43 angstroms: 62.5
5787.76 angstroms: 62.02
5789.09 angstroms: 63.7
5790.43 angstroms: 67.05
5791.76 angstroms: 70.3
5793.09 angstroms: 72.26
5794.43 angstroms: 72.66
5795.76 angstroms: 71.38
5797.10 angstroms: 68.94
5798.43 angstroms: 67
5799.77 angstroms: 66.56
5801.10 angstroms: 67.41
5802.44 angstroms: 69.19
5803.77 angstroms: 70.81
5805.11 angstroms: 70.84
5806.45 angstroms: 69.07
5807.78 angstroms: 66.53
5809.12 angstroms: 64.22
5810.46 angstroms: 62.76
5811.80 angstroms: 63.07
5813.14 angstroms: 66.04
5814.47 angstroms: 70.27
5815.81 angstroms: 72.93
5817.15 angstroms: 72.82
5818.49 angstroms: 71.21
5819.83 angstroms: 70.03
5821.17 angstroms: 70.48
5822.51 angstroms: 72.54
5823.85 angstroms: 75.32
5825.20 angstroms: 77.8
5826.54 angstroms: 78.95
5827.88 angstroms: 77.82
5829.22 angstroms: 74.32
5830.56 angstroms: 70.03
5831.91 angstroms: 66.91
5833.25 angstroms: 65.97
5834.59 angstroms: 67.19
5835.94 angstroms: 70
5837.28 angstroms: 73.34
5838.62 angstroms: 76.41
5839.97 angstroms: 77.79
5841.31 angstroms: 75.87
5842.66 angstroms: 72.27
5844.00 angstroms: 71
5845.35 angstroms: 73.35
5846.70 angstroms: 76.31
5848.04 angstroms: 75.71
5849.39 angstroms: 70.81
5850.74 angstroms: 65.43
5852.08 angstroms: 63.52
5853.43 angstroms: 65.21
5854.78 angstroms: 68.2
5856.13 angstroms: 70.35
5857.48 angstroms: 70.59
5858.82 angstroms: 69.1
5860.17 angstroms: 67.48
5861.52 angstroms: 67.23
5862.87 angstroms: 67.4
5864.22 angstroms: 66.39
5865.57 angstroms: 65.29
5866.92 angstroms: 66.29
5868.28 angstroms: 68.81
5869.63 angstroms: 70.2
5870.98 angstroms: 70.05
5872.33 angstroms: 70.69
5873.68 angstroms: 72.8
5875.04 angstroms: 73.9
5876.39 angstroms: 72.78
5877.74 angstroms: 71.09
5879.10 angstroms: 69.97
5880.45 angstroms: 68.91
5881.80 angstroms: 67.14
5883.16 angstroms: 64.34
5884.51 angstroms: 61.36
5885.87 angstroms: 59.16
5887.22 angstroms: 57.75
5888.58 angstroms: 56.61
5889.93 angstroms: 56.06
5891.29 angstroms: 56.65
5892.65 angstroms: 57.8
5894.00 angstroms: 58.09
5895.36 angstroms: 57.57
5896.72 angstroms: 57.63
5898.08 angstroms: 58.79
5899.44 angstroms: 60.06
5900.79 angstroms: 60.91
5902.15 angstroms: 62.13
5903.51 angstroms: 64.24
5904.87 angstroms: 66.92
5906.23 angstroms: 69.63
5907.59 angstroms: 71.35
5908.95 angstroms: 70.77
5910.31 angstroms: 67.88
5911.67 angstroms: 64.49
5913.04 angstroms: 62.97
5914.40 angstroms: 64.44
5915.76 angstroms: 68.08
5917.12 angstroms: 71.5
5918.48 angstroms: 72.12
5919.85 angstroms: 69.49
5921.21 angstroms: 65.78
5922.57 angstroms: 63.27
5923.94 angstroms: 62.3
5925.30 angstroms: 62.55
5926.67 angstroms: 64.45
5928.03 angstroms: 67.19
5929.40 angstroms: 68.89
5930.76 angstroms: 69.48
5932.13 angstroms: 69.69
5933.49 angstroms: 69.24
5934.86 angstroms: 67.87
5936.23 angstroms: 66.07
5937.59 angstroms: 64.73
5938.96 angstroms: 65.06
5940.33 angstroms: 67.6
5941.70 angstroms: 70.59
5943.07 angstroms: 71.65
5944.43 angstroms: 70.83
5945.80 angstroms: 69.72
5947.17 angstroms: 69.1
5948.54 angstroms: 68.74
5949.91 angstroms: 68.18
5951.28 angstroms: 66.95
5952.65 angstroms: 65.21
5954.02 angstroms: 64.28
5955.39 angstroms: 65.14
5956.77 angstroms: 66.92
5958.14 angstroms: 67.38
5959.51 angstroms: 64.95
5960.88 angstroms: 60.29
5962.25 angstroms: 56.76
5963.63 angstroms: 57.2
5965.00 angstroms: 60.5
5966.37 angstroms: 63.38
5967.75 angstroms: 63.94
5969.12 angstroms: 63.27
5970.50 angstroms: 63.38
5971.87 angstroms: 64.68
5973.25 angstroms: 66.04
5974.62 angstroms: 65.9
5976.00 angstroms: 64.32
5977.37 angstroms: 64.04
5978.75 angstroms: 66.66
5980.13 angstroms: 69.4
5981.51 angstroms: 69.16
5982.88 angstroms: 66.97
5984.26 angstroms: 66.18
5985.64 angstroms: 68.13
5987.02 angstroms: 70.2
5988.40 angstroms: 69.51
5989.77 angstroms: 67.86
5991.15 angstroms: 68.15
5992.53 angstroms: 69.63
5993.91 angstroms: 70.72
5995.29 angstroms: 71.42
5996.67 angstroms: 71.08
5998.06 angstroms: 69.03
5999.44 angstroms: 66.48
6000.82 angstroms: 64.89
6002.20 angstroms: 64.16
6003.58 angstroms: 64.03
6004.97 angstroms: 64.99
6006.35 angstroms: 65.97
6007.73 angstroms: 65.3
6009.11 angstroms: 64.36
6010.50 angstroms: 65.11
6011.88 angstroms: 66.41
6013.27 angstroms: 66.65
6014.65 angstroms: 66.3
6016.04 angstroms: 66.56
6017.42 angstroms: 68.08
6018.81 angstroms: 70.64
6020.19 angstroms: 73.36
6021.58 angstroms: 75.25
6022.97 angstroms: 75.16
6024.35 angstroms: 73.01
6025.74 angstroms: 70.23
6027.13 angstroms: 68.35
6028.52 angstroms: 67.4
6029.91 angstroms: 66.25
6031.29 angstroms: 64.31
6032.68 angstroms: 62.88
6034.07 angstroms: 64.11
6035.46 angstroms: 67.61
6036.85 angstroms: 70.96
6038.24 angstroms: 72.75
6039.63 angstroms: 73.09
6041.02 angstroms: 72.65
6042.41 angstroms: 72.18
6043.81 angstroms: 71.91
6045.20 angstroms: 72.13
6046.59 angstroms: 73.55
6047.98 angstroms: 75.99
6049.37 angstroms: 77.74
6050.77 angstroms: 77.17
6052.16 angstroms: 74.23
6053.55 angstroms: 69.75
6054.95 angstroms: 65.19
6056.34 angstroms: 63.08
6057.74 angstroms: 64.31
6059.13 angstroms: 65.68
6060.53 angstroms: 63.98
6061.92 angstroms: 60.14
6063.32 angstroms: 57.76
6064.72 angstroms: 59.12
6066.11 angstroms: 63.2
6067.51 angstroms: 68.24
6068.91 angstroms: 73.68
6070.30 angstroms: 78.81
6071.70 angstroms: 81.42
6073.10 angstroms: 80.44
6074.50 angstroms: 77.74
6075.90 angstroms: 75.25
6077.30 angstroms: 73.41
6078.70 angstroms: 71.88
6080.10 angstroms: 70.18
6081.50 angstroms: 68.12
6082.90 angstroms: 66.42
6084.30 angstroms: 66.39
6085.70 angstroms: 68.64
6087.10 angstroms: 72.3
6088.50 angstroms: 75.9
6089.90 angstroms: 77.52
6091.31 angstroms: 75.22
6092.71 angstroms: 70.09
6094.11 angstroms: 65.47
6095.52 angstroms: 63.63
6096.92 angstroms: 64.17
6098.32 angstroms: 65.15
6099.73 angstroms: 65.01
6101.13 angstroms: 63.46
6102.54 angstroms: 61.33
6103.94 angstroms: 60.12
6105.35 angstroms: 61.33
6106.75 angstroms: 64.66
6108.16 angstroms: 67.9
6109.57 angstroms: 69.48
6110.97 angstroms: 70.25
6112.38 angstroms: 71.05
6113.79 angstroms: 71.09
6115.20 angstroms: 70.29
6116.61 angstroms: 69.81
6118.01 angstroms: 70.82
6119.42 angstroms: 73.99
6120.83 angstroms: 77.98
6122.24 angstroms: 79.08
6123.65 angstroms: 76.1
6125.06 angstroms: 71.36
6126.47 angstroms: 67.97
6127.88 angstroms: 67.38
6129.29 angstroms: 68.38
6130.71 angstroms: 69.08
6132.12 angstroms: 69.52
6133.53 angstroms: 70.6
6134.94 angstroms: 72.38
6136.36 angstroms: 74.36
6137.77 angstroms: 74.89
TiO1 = 0.08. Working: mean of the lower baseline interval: 73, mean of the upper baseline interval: 69.8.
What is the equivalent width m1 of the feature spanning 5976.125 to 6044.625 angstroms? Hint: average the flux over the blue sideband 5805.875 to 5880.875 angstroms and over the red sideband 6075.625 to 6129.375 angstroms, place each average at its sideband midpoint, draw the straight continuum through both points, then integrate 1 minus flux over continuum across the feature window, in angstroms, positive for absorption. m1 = 1.4 angstroms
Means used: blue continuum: 70.4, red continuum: 69.4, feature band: 68.3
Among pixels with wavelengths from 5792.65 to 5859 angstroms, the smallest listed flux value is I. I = 62.76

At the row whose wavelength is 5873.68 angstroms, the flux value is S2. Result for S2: 72.8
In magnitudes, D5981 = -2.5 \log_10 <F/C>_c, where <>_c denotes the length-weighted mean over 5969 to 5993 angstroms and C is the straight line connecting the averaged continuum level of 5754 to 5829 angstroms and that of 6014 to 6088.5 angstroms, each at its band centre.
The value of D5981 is 0.04 mag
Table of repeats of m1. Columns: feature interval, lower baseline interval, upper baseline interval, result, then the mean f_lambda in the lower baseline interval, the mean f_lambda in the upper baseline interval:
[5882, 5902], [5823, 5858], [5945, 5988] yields 2.95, 71.9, 65.4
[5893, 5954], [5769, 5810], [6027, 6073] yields 1.96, 67.4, 69.2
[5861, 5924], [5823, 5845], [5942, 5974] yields 3.71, 73.2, 65.2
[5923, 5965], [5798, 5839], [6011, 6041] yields 2.03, 70.2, 69.1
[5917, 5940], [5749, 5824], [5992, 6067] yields 0.45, 68.3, 68.3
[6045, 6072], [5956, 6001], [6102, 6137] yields -0.32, 66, 69.9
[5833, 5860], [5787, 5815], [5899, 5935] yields -1.47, 67.7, 66.6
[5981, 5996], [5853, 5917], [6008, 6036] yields -0.33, 65.5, 68.1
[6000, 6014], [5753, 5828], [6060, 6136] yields 0.83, 68.7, 69.6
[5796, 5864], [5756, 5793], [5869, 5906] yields -4.84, 67.3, 63.9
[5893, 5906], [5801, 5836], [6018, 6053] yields 1.78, 70.2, 71.3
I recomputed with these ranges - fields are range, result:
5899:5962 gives 60.06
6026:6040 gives 62.88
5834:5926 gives 56.06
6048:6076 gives 57.76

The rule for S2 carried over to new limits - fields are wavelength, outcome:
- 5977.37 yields 64.04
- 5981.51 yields 69.16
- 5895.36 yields 57.57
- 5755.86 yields 71.28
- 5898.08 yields 58.79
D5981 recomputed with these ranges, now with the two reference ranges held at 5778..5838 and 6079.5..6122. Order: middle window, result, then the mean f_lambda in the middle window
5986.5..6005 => 0.01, 68.1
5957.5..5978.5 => 0.10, 63.1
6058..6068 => 0.10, 62.6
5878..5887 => 0.07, 65.1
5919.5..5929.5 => 0.06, 65.2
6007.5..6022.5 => 0.01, 68.2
